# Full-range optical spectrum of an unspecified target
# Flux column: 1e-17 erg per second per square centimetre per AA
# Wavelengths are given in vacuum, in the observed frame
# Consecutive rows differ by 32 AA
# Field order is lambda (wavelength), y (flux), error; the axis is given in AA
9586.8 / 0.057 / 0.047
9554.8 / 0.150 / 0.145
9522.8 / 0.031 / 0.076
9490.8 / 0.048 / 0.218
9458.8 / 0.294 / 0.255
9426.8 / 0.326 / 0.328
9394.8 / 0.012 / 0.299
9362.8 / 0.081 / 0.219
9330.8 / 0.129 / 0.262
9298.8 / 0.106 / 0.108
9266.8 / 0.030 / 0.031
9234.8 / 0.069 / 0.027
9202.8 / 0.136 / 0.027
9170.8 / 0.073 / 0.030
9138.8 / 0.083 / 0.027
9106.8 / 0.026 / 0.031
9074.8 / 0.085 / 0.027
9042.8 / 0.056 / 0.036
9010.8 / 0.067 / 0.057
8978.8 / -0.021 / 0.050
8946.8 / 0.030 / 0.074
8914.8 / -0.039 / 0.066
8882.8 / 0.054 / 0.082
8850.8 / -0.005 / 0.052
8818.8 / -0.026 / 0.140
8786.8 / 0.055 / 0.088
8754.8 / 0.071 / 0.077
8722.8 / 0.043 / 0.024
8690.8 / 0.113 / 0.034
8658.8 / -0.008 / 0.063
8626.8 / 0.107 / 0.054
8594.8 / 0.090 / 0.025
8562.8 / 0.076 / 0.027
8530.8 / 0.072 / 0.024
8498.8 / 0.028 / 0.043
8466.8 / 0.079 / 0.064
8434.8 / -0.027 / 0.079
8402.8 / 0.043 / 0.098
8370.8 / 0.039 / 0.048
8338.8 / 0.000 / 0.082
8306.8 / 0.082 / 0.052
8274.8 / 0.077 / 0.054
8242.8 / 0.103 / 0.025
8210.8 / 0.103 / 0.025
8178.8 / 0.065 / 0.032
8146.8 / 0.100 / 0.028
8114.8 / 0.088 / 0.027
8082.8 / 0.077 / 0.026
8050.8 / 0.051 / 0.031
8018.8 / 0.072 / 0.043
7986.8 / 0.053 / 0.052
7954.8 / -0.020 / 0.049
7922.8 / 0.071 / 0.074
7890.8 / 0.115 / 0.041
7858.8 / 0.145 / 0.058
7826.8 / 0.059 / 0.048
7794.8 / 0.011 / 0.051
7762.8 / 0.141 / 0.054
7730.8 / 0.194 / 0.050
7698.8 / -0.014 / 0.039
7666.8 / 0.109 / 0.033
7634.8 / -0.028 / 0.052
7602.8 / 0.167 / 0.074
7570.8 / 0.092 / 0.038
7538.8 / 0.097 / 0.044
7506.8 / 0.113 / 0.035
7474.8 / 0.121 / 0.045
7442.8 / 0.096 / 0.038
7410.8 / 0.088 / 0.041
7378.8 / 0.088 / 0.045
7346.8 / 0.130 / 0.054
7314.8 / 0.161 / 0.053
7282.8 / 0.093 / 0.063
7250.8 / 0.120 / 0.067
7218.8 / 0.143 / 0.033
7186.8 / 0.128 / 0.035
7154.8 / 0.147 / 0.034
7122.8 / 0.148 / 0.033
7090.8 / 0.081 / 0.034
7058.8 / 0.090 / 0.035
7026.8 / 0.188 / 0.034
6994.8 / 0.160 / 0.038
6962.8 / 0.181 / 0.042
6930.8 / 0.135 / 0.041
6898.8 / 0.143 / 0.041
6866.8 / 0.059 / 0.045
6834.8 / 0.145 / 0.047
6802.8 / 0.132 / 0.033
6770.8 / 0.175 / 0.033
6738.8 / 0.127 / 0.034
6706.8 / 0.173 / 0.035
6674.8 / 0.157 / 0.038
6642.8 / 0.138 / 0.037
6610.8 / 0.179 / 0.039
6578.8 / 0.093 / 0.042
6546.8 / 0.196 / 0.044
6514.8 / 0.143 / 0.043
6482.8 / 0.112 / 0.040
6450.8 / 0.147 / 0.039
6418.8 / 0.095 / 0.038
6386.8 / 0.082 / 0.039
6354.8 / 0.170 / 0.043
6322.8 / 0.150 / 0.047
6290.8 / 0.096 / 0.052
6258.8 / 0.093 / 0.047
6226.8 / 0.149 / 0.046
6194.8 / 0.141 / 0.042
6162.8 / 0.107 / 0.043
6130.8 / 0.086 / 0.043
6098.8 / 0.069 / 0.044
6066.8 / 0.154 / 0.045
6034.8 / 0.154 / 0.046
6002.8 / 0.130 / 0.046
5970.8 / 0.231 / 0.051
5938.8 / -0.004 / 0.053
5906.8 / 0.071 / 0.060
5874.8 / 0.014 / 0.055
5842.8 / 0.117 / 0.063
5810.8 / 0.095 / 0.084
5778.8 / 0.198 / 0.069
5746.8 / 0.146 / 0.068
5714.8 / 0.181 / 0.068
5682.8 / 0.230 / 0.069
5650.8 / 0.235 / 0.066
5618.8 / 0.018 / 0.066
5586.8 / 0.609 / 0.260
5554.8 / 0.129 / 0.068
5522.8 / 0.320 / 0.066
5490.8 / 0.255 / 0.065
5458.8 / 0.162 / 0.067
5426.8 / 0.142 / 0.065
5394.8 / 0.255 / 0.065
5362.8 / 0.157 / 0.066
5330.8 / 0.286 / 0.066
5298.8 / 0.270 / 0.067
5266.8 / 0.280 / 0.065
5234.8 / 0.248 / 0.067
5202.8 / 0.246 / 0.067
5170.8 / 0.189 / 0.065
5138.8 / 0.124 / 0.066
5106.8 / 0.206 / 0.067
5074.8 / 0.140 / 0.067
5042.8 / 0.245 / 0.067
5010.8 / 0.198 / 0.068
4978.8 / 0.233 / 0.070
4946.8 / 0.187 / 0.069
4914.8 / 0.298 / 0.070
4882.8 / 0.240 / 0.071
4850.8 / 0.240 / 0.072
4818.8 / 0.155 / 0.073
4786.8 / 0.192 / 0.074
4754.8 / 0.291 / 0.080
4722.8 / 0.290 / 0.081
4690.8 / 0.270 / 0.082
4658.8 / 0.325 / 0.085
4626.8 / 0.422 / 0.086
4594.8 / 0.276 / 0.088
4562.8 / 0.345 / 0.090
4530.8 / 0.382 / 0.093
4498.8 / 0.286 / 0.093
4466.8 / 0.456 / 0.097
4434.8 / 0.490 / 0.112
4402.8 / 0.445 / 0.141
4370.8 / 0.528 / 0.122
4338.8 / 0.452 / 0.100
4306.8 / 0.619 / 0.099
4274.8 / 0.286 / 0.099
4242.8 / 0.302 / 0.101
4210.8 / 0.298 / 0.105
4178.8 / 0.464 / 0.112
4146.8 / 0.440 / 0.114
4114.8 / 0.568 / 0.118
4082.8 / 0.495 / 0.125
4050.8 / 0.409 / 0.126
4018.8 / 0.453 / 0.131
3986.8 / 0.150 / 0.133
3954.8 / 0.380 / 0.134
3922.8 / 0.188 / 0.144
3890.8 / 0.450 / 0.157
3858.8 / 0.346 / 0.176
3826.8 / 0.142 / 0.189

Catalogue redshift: 1.539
